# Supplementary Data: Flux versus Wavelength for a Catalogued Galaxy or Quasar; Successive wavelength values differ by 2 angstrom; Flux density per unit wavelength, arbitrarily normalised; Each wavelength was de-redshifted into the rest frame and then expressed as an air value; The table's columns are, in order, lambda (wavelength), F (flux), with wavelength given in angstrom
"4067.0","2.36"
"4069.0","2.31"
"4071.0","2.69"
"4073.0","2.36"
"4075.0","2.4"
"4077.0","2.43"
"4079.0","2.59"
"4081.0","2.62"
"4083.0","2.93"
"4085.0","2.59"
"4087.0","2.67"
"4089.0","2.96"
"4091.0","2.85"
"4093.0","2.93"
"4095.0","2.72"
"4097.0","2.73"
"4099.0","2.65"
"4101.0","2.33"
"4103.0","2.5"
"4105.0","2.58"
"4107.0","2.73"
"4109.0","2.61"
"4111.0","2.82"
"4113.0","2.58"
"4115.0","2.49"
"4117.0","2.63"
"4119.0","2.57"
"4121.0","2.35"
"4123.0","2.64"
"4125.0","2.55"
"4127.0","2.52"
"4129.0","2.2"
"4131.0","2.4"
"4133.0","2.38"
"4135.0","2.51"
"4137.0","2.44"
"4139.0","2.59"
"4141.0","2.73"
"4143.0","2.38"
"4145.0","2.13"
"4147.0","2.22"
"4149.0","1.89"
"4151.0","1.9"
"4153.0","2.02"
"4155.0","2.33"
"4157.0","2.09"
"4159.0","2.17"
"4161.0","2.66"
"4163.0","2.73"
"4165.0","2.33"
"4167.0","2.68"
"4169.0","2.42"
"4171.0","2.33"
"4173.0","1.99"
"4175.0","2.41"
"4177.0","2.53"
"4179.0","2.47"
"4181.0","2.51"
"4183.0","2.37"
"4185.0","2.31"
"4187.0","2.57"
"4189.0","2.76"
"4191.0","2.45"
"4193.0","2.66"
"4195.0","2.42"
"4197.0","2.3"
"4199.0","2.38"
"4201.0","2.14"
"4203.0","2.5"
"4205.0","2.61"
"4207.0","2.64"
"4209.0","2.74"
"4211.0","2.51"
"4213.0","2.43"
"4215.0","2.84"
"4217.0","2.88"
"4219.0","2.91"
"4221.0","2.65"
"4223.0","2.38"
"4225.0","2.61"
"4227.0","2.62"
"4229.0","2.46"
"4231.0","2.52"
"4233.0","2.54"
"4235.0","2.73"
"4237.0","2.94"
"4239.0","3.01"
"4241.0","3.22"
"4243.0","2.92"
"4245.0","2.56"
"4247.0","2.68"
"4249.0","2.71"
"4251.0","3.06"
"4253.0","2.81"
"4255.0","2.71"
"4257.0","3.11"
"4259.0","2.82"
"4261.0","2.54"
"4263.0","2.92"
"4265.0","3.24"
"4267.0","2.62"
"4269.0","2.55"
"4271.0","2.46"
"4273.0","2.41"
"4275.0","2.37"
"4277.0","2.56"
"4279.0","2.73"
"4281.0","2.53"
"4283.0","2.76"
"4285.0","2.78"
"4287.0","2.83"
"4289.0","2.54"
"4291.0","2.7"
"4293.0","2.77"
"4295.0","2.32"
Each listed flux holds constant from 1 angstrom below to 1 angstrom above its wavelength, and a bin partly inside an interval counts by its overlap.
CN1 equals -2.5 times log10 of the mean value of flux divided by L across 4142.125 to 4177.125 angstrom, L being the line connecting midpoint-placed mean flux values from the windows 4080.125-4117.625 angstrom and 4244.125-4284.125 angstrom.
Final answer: 0.18 mag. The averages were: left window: 2.68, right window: 2.71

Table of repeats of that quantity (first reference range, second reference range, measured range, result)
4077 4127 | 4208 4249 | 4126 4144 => 0.08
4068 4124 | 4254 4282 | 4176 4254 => 0.02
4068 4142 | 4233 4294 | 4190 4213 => 0.08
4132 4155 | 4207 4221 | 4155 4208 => 0.03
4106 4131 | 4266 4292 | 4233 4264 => -0.10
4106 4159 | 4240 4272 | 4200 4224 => 0.03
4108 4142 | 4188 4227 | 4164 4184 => 0.07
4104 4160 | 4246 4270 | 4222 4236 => 0.07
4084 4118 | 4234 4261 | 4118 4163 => 0.15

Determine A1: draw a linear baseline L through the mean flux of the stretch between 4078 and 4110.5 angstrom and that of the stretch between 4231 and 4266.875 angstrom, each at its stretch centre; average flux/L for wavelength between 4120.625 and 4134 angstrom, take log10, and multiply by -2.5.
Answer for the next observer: 0.119 mag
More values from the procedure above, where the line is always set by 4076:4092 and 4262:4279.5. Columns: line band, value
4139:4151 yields 0.19 mag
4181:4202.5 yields 0.10 mag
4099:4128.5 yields 0.06 mag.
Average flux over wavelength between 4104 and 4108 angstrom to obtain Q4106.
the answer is 2.66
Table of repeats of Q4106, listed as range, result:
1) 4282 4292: 2.72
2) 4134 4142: 2.57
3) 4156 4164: 2.41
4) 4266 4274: 2.51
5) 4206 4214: 2.58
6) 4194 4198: 2.36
